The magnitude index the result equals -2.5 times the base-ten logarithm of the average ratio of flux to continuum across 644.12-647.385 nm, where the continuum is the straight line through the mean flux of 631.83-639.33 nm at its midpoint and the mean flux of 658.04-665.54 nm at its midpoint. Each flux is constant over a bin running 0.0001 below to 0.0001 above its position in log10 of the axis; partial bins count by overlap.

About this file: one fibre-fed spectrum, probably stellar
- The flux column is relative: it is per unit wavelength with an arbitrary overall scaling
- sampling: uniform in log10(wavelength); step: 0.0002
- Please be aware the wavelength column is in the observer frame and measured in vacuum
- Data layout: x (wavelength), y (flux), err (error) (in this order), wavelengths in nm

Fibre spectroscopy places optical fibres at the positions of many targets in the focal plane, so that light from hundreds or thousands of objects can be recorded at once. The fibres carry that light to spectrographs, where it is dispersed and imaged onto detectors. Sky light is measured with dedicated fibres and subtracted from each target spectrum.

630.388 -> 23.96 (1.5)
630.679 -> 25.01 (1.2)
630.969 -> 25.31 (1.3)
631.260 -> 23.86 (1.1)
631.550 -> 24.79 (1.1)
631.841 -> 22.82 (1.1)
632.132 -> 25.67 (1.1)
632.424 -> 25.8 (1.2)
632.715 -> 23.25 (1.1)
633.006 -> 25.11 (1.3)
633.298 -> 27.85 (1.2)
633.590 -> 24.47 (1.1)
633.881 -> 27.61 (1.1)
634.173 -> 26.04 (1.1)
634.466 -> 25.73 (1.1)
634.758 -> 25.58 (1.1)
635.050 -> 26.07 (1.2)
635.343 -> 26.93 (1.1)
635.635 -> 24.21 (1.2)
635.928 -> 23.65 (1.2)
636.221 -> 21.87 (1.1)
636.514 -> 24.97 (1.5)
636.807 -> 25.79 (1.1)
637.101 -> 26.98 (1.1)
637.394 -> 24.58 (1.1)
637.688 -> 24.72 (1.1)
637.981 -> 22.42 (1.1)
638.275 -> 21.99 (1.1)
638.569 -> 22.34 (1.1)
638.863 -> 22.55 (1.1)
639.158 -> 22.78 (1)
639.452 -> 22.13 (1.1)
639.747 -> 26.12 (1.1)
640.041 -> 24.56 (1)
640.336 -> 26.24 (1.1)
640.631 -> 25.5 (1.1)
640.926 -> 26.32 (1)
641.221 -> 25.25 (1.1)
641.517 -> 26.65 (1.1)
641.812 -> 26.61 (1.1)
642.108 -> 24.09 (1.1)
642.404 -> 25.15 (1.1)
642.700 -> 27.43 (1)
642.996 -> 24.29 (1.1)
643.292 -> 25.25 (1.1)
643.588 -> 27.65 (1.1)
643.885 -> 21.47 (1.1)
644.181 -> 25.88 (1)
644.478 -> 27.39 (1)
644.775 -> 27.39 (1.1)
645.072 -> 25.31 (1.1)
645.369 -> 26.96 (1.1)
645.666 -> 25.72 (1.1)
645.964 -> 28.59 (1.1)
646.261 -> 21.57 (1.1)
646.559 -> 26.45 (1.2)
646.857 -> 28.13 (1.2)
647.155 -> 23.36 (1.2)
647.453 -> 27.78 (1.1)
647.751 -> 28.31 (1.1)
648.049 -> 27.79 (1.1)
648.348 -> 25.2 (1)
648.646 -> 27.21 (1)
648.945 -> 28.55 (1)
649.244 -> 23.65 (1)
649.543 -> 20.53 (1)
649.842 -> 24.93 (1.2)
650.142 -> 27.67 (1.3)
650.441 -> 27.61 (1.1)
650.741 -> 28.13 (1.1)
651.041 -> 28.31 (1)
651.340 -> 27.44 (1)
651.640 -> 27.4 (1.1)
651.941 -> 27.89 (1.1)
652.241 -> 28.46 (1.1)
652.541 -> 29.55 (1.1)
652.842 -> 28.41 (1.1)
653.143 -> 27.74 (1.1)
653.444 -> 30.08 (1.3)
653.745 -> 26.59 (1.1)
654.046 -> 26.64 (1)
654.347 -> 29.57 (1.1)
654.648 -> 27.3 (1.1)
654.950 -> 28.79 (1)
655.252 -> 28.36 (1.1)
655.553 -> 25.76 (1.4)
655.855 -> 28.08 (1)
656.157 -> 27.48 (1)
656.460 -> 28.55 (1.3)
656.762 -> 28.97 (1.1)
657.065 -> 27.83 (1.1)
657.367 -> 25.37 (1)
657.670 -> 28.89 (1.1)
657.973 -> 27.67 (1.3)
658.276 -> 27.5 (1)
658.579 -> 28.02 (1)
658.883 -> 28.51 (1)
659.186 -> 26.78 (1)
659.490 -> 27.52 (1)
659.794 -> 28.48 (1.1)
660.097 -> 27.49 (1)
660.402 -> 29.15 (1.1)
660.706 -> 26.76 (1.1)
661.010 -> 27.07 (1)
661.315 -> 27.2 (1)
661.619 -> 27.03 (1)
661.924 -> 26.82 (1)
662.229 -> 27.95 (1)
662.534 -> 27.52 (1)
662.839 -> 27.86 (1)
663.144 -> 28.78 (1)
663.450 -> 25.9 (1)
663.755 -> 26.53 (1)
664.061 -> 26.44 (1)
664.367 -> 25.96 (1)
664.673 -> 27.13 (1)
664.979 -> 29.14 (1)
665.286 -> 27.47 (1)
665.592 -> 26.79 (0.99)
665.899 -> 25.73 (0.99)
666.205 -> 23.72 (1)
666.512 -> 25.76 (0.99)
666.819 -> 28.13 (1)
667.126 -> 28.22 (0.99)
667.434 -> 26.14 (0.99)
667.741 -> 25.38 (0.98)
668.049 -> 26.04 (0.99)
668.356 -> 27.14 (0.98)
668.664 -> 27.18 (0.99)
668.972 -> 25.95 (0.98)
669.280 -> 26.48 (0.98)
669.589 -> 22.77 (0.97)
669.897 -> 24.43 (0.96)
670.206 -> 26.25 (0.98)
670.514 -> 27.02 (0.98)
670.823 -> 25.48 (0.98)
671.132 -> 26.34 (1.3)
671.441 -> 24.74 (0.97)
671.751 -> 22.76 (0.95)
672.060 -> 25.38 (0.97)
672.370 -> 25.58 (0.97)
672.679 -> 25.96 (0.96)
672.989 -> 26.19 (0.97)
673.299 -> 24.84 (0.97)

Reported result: -0.01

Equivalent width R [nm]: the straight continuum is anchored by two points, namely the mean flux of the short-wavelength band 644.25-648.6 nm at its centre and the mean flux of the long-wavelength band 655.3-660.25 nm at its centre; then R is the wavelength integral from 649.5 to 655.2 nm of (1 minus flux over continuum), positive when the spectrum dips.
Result -0.122 nm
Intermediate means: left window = 26.4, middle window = 27.7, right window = 27.7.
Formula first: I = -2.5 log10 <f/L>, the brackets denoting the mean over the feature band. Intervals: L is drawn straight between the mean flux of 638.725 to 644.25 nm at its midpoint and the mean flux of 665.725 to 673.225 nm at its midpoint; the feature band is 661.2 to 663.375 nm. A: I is -0.08 mag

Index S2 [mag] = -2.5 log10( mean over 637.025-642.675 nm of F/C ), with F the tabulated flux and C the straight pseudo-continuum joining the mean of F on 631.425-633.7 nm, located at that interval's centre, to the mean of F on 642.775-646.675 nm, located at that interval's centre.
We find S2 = 0.04 mag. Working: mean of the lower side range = 25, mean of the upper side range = 25.7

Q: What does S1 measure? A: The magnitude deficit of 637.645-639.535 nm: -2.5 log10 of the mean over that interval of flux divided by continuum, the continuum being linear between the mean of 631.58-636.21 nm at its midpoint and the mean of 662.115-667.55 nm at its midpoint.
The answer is 0.13 mag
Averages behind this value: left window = 25.3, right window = 27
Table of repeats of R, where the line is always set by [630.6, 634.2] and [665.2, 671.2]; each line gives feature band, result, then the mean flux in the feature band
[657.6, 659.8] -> -0.169 nm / 27.8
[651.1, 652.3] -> -0.098 nm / 27.8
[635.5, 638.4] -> 0.134 nm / 24.1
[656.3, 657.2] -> -0.092 nm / 28.4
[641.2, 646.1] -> -0.093 nm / 26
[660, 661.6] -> -0.097 nm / 27.5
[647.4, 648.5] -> -0.071 nm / 27.2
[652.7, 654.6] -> -0.177 nm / 28.1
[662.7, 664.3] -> -0.065 nm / 27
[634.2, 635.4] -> -0.036 nm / 26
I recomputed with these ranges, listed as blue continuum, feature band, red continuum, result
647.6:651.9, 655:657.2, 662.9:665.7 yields -0.04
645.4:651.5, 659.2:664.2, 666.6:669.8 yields -0.04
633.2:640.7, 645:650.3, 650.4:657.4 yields 0.03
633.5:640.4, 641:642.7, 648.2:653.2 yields -0.01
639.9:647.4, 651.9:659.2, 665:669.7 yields -0.08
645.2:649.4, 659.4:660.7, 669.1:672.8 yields -0.09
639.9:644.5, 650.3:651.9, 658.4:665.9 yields -0.06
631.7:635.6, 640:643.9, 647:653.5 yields 0.03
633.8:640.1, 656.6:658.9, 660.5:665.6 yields -0.05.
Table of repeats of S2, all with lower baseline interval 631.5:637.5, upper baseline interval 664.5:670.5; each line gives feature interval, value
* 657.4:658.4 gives -0.07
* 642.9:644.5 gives 0.01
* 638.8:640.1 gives 0.08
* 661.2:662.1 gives -0.04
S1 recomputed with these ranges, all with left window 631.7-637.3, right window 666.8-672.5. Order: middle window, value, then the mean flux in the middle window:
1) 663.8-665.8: -0.06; 27.1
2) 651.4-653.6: -0.12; 28.4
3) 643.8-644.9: -0.01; 25.7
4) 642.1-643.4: 0.00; 25.4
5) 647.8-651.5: -0.04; 26.5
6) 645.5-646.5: 0.00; 25.4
